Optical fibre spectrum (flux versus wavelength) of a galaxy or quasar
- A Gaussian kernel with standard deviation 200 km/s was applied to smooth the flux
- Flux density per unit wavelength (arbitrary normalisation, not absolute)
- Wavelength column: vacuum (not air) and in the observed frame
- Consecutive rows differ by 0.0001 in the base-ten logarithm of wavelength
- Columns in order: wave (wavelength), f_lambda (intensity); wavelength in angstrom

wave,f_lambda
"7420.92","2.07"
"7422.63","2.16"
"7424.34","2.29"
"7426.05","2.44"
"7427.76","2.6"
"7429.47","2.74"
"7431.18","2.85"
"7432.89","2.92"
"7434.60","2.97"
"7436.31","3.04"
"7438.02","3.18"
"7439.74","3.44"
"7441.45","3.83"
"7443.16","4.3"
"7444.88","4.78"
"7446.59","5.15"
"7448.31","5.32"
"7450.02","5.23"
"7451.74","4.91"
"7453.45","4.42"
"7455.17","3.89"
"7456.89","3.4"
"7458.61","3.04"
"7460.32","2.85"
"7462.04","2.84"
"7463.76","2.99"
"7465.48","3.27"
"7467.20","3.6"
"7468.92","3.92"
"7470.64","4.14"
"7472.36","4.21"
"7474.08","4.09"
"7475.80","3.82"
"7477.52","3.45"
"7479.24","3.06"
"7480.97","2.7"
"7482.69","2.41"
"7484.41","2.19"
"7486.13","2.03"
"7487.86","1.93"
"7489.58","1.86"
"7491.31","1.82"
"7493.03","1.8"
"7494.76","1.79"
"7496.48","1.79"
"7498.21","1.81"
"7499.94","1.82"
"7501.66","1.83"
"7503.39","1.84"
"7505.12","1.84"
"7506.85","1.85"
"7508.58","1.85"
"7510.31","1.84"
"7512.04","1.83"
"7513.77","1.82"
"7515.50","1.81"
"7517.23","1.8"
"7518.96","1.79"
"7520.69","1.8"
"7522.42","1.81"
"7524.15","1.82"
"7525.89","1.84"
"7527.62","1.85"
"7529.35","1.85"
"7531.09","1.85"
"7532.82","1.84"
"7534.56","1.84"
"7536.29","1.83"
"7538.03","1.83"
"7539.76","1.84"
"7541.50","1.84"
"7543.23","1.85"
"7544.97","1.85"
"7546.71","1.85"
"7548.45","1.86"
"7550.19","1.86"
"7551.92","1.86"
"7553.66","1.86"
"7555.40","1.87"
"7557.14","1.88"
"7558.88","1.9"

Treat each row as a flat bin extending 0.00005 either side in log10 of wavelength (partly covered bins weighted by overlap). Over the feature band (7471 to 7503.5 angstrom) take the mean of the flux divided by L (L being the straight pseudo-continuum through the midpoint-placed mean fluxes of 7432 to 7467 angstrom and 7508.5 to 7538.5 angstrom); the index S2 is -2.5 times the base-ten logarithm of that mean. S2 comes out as 0.149 mag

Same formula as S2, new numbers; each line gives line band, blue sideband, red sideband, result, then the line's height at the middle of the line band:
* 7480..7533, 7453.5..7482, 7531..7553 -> 0.342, 2.63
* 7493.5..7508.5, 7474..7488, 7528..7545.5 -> 0.332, 2.48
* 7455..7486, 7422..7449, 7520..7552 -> -0.157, 2.84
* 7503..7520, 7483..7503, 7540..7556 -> 0.032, 1.88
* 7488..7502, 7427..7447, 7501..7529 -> 0.225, 2.24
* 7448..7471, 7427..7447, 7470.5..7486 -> -0.140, 3.34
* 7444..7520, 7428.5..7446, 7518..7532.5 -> -0.068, 2.61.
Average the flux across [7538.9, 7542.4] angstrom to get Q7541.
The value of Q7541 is 1.84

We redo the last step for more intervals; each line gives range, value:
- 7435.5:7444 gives 3.56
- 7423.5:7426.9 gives 2.37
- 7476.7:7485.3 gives 2.76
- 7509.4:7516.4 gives 1.82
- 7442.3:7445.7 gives 4.53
